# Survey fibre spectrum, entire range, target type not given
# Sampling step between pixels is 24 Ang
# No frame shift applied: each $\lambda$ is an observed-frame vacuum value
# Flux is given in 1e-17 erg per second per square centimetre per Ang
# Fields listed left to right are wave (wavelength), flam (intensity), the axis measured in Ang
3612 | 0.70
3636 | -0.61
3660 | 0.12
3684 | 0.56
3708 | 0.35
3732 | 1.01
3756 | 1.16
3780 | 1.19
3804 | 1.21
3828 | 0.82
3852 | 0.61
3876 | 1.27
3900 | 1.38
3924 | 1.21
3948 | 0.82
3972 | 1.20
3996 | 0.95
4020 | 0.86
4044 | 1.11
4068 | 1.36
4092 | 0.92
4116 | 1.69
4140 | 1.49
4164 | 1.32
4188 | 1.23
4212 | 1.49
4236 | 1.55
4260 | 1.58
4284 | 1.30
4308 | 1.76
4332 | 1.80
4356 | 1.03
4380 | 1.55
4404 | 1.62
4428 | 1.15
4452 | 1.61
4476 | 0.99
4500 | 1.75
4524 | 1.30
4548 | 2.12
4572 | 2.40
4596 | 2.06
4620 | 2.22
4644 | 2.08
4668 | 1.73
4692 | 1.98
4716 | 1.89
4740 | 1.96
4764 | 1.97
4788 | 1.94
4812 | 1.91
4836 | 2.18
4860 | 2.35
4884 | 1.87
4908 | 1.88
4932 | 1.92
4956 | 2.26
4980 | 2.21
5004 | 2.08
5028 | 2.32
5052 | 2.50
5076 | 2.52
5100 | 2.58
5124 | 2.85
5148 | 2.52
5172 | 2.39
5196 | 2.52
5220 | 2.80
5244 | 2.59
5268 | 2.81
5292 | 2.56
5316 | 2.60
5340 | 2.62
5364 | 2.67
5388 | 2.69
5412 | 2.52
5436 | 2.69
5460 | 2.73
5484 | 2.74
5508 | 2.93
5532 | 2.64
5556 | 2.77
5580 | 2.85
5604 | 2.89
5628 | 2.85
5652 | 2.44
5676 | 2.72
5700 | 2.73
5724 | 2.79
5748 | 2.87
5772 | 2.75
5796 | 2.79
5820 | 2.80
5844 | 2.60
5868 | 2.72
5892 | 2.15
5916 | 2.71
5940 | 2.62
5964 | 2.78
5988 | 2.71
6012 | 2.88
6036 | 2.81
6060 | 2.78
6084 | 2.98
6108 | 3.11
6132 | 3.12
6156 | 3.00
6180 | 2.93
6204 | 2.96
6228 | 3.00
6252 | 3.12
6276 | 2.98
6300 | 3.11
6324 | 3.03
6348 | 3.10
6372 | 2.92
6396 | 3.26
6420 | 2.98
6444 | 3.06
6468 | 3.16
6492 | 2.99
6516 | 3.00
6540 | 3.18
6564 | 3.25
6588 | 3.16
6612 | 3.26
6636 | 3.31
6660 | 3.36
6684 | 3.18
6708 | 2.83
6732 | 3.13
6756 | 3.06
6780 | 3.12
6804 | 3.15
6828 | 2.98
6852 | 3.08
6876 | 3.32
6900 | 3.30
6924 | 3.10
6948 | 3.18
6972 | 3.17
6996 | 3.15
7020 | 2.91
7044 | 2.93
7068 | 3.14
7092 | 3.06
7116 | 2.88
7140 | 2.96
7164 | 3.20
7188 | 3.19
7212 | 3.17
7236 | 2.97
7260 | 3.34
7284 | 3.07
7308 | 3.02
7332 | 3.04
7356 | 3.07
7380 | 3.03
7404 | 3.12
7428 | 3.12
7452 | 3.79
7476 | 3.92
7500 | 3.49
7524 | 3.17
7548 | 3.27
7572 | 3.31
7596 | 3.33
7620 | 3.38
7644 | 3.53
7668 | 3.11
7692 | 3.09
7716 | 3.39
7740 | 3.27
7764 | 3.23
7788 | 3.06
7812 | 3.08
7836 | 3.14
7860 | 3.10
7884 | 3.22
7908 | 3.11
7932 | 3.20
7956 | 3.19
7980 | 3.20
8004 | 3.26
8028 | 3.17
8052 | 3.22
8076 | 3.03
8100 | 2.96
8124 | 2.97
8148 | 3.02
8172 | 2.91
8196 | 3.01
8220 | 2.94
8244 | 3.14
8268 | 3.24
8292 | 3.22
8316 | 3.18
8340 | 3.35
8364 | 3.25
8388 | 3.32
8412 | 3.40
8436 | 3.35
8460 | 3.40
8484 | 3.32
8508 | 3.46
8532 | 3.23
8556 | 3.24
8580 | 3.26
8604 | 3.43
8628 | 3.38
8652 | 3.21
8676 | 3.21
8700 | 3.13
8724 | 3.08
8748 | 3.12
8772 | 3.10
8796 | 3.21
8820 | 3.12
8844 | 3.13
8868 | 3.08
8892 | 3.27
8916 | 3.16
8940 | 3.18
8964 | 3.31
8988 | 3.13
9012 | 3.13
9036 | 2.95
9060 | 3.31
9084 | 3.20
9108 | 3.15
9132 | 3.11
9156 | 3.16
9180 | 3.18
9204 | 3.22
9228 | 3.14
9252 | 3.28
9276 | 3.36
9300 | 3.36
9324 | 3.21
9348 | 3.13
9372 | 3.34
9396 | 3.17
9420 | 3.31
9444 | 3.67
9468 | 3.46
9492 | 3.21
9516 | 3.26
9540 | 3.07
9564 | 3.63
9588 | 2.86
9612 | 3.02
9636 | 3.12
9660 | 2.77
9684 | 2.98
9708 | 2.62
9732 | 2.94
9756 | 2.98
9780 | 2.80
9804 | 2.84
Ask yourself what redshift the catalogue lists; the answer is 0.14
